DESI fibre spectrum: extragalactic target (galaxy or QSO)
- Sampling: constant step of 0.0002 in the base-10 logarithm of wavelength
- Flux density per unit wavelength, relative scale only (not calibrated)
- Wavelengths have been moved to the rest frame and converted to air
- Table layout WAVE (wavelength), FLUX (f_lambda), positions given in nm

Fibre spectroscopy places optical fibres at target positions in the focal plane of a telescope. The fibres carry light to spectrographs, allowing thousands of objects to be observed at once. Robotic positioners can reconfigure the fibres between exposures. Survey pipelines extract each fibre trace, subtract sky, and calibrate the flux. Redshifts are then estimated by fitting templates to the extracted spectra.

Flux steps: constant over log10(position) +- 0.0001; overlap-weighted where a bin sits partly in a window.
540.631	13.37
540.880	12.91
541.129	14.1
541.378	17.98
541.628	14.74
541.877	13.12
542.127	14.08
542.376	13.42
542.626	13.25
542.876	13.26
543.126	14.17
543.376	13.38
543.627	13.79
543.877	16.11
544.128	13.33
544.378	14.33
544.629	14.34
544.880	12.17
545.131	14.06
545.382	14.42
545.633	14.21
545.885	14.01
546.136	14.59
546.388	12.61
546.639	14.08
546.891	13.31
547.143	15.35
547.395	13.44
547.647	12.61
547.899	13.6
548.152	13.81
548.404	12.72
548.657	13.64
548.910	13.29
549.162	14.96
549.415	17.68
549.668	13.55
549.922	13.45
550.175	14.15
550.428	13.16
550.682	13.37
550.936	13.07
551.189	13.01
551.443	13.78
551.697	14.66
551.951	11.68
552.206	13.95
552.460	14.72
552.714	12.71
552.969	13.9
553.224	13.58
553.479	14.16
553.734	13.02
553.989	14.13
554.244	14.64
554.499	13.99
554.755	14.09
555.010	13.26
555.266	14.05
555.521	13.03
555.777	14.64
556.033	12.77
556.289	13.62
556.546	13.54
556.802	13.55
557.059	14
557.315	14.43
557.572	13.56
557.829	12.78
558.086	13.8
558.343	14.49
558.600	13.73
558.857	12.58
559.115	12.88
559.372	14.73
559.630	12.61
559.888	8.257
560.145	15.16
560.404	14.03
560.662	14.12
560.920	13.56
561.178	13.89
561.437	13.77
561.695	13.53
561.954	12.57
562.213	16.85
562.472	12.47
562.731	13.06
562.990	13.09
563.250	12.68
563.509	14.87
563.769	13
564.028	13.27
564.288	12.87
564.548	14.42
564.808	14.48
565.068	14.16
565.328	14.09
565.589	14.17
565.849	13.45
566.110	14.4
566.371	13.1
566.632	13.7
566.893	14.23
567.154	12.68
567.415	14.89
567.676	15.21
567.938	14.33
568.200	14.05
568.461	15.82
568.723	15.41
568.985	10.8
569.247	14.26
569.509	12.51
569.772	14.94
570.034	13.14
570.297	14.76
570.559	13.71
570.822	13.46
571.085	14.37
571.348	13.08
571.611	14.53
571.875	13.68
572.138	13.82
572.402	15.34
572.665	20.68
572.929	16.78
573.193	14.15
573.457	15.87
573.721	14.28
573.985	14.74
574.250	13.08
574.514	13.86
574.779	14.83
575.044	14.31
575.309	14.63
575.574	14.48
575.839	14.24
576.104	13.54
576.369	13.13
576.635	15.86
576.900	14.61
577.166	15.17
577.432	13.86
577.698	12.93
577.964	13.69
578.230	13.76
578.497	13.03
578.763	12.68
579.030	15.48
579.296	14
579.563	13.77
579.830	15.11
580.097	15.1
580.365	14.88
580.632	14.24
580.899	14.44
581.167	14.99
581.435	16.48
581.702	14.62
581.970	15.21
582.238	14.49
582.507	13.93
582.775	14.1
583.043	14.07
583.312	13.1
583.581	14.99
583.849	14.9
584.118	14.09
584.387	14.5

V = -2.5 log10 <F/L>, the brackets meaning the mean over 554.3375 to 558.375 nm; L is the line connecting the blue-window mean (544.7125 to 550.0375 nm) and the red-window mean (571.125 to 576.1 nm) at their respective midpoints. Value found 0.037 mag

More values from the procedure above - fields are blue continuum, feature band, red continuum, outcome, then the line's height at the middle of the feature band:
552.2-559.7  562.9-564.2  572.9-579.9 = 0.042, 13.9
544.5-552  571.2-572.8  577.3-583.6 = -0.077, 14.1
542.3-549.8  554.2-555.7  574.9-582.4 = 0.017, 14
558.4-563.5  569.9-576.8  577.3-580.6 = -0.055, 13.8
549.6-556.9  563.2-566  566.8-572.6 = 0.013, 14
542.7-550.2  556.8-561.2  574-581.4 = 0.049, 14.1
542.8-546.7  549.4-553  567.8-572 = 0.021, 13.9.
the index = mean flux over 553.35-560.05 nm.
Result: 13.5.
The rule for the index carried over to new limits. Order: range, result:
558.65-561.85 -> 13.3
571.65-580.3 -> 14.5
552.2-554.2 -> 13.8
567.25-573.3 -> 14.5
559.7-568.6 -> 13.8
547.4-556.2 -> 13.7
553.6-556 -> 13.8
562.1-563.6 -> 13.8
